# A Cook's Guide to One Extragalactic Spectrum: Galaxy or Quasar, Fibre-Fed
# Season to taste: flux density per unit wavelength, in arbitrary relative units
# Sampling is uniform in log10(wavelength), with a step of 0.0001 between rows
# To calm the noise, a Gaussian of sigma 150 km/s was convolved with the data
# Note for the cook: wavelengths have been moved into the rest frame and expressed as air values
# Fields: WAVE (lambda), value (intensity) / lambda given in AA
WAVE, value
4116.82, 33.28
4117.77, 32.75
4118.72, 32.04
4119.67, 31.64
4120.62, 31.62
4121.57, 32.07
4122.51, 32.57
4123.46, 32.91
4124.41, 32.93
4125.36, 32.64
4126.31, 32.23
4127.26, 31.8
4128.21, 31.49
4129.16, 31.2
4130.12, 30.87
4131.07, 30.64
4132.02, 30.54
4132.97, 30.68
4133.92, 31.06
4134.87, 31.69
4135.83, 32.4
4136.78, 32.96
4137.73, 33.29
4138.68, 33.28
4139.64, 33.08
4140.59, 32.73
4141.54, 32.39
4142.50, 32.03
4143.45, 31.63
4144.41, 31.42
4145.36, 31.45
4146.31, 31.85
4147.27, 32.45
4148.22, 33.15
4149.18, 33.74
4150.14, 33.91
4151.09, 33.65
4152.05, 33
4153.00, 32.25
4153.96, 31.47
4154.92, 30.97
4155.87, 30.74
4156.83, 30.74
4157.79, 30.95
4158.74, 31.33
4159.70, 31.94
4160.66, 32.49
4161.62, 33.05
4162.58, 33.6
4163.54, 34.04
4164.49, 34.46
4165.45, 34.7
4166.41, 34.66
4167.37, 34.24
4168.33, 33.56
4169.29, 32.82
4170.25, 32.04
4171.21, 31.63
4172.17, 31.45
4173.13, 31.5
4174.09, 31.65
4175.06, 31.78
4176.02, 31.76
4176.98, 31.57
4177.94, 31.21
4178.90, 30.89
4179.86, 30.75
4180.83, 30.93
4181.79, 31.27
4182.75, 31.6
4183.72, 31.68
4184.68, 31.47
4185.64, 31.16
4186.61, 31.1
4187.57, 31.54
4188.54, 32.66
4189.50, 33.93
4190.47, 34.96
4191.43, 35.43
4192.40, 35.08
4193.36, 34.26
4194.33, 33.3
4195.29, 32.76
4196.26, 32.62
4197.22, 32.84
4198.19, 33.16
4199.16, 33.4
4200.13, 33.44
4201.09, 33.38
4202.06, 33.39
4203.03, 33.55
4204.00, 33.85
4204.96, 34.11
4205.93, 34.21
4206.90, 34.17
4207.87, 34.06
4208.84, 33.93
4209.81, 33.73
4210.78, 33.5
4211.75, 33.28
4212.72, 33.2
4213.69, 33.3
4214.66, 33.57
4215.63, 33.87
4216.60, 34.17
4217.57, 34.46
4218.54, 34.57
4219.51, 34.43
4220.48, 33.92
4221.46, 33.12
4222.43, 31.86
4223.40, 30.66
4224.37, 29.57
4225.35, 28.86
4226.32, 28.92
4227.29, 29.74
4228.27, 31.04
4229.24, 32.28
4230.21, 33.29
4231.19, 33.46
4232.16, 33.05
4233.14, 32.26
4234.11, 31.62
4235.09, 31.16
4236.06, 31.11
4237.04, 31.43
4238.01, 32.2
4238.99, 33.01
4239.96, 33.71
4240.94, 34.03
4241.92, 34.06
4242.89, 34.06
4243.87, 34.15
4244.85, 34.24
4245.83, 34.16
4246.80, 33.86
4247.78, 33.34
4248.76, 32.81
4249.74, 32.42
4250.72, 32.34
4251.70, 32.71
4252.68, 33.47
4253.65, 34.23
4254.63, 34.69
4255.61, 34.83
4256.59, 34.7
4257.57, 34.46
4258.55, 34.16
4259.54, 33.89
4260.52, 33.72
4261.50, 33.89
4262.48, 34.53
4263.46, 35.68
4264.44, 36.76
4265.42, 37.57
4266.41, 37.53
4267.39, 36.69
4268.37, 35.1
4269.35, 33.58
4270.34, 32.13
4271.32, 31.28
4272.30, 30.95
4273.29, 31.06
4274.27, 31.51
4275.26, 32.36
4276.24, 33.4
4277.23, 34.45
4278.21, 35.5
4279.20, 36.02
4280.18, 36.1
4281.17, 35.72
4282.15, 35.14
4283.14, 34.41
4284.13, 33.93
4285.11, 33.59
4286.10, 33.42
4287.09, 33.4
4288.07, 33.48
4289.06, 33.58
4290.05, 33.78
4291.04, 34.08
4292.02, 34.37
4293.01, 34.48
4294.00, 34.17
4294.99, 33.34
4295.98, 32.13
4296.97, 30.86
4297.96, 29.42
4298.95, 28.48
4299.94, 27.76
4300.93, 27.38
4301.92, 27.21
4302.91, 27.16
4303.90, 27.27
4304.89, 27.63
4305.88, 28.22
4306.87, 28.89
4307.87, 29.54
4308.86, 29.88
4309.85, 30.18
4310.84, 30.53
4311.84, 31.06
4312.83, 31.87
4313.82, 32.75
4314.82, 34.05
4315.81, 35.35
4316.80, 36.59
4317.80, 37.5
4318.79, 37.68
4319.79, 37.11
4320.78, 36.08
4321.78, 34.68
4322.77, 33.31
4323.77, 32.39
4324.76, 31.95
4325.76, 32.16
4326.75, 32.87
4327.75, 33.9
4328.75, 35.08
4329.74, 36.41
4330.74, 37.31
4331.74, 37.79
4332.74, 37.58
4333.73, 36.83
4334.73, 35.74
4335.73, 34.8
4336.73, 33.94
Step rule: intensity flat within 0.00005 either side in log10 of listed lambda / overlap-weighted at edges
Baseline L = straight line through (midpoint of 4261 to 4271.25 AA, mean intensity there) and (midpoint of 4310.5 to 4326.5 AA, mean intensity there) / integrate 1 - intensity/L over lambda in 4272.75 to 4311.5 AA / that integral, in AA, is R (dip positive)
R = 3.1 AA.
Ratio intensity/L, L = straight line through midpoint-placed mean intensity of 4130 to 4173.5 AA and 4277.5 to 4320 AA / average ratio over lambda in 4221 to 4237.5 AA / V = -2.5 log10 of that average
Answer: 0.03 mag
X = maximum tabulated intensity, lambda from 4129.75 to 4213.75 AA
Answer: 35.43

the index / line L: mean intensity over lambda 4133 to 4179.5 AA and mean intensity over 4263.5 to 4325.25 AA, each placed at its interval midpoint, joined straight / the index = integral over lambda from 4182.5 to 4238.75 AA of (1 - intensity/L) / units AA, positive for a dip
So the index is -0.4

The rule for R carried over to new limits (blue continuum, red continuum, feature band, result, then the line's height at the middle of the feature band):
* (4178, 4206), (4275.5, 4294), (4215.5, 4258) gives 0.9 AA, 33.6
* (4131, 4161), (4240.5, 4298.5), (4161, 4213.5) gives -0.4 AA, 32.7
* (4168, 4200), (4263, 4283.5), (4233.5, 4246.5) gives 0.3 AA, 33.7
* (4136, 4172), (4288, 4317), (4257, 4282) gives -2.3 AA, 31.4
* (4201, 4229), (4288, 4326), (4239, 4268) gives -1.6 AA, 32.5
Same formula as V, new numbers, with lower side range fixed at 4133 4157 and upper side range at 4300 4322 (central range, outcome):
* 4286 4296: -0.067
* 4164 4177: -0.019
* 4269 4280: -0.041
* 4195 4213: -0.048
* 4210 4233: -0.018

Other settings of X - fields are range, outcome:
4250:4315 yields 37.57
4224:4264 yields 35.68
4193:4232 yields 34.57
